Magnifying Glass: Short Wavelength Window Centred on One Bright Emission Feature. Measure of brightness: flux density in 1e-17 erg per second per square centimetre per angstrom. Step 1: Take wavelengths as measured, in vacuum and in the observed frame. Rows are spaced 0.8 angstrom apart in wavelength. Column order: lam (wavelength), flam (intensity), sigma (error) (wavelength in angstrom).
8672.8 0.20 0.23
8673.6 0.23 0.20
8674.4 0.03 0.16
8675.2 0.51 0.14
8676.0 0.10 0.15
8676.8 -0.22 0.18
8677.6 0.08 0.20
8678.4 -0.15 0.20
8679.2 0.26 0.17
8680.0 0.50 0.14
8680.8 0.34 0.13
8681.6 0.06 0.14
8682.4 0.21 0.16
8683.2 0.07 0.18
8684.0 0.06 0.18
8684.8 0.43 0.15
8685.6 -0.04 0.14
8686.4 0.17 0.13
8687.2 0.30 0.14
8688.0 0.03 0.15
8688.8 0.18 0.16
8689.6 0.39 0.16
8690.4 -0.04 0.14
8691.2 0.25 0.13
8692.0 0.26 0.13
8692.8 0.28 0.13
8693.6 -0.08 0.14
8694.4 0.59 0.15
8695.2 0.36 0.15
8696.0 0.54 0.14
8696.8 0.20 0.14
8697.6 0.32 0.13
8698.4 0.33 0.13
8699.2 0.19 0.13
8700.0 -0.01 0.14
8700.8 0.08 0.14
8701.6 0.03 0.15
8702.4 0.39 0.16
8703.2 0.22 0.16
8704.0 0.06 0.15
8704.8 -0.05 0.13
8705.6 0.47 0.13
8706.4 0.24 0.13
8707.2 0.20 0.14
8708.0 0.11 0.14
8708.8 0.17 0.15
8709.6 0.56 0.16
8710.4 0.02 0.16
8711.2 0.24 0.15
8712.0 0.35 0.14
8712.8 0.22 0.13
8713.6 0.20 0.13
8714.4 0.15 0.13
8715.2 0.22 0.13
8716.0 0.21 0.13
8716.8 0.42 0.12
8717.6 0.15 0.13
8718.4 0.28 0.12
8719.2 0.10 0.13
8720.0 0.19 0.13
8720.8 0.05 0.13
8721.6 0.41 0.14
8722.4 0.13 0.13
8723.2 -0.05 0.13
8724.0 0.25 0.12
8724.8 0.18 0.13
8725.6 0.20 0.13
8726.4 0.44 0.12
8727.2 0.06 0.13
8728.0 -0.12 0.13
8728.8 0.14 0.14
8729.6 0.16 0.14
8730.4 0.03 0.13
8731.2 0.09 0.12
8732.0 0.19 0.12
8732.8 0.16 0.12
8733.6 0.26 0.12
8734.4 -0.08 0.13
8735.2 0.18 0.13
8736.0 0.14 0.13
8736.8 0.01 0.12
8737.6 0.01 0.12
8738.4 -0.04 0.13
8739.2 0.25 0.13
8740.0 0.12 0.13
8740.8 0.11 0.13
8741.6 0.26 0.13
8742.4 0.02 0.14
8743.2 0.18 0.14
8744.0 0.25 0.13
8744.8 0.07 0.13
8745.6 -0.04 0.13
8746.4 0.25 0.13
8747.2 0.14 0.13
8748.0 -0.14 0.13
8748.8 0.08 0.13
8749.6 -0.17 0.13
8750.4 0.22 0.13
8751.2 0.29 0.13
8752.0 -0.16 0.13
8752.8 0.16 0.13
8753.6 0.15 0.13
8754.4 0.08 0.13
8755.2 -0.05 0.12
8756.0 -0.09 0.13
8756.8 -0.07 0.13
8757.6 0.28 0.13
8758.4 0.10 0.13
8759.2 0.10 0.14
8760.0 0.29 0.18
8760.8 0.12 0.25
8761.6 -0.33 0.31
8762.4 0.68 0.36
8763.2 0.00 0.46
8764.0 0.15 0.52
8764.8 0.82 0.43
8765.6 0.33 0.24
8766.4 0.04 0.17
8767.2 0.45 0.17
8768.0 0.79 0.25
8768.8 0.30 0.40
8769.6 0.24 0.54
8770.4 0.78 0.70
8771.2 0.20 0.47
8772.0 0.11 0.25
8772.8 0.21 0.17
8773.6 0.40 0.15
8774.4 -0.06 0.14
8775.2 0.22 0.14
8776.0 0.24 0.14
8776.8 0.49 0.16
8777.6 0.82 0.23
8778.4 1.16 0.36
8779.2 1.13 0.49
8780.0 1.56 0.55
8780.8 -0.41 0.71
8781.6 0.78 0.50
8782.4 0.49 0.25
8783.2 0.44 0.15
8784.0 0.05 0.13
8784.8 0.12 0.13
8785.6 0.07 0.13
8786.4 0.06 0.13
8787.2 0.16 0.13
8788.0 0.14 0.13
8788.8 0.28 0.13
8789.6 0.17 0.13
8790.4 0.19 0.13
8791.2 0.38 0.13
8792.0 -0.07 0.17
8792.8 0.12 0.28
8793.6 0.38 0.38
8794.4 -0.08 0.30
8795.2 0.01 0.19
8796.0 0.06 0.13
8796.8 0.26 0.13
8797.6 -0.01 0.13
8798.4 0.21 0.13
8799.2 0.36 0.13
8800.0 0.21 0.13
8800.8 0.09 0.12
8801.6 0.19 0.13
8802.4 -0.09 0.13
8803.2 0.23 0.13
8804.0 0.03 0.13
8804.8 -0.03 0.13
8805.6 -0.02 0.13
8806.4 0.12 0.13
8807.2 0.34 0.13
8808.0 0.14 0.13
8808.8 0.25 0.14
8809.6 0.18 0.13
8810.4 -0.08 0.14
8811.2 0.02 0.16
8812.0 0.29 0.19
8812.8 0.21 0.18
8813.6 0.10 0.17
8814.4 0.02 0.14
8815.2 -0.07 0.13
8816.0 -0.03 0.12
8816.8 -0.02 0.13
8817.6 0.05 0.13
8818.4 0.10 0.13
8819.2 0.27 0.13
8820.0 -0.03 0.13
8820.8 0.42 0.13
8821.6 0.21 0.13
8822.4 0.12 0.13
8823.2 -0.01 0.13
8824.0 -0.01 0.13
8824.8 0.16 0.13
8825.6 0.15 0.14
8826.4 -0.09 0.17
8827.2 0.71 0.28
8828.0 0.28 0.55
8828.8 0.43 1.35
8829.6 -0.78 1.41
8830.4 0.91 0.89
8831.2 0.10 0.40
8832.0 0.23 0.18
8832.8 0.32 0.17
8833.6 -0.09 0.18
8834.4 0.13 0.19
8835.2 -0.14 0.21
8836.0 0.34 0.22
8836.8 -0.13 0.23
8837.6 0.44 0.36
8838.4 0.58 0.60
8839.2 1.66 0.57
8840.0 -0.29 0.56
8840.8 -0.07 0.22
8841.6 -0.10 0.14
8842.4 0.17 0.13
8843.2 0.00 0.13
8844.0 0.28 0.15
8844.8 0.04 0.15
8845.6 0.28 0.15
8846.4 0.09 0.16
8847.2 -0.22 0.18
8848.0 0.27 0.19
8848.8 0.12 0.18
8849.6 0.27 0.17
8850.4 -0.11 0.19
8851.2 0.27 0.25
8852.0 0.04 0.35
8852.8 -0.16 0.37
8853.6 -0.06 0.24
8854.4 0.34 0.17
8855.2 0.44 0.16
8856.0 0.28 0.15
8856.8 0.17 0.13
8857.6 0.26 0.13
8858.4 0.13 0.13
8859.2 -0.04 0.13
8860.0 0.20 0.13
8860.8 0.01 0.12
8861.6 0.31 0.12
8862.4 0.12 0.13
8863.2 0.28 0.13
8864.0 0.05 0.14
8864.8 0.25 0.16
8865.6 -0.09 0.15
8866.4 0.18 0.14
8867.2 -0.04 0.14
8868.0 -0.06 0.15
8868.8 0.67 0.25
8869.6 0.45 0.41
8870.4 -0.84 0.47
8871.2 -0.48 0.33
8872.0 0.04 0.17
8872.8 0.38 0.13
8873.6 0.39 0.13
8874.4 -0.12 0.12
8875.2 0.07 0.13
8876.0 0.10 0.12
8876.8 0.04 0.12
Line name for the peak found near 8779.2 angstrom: [O III]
